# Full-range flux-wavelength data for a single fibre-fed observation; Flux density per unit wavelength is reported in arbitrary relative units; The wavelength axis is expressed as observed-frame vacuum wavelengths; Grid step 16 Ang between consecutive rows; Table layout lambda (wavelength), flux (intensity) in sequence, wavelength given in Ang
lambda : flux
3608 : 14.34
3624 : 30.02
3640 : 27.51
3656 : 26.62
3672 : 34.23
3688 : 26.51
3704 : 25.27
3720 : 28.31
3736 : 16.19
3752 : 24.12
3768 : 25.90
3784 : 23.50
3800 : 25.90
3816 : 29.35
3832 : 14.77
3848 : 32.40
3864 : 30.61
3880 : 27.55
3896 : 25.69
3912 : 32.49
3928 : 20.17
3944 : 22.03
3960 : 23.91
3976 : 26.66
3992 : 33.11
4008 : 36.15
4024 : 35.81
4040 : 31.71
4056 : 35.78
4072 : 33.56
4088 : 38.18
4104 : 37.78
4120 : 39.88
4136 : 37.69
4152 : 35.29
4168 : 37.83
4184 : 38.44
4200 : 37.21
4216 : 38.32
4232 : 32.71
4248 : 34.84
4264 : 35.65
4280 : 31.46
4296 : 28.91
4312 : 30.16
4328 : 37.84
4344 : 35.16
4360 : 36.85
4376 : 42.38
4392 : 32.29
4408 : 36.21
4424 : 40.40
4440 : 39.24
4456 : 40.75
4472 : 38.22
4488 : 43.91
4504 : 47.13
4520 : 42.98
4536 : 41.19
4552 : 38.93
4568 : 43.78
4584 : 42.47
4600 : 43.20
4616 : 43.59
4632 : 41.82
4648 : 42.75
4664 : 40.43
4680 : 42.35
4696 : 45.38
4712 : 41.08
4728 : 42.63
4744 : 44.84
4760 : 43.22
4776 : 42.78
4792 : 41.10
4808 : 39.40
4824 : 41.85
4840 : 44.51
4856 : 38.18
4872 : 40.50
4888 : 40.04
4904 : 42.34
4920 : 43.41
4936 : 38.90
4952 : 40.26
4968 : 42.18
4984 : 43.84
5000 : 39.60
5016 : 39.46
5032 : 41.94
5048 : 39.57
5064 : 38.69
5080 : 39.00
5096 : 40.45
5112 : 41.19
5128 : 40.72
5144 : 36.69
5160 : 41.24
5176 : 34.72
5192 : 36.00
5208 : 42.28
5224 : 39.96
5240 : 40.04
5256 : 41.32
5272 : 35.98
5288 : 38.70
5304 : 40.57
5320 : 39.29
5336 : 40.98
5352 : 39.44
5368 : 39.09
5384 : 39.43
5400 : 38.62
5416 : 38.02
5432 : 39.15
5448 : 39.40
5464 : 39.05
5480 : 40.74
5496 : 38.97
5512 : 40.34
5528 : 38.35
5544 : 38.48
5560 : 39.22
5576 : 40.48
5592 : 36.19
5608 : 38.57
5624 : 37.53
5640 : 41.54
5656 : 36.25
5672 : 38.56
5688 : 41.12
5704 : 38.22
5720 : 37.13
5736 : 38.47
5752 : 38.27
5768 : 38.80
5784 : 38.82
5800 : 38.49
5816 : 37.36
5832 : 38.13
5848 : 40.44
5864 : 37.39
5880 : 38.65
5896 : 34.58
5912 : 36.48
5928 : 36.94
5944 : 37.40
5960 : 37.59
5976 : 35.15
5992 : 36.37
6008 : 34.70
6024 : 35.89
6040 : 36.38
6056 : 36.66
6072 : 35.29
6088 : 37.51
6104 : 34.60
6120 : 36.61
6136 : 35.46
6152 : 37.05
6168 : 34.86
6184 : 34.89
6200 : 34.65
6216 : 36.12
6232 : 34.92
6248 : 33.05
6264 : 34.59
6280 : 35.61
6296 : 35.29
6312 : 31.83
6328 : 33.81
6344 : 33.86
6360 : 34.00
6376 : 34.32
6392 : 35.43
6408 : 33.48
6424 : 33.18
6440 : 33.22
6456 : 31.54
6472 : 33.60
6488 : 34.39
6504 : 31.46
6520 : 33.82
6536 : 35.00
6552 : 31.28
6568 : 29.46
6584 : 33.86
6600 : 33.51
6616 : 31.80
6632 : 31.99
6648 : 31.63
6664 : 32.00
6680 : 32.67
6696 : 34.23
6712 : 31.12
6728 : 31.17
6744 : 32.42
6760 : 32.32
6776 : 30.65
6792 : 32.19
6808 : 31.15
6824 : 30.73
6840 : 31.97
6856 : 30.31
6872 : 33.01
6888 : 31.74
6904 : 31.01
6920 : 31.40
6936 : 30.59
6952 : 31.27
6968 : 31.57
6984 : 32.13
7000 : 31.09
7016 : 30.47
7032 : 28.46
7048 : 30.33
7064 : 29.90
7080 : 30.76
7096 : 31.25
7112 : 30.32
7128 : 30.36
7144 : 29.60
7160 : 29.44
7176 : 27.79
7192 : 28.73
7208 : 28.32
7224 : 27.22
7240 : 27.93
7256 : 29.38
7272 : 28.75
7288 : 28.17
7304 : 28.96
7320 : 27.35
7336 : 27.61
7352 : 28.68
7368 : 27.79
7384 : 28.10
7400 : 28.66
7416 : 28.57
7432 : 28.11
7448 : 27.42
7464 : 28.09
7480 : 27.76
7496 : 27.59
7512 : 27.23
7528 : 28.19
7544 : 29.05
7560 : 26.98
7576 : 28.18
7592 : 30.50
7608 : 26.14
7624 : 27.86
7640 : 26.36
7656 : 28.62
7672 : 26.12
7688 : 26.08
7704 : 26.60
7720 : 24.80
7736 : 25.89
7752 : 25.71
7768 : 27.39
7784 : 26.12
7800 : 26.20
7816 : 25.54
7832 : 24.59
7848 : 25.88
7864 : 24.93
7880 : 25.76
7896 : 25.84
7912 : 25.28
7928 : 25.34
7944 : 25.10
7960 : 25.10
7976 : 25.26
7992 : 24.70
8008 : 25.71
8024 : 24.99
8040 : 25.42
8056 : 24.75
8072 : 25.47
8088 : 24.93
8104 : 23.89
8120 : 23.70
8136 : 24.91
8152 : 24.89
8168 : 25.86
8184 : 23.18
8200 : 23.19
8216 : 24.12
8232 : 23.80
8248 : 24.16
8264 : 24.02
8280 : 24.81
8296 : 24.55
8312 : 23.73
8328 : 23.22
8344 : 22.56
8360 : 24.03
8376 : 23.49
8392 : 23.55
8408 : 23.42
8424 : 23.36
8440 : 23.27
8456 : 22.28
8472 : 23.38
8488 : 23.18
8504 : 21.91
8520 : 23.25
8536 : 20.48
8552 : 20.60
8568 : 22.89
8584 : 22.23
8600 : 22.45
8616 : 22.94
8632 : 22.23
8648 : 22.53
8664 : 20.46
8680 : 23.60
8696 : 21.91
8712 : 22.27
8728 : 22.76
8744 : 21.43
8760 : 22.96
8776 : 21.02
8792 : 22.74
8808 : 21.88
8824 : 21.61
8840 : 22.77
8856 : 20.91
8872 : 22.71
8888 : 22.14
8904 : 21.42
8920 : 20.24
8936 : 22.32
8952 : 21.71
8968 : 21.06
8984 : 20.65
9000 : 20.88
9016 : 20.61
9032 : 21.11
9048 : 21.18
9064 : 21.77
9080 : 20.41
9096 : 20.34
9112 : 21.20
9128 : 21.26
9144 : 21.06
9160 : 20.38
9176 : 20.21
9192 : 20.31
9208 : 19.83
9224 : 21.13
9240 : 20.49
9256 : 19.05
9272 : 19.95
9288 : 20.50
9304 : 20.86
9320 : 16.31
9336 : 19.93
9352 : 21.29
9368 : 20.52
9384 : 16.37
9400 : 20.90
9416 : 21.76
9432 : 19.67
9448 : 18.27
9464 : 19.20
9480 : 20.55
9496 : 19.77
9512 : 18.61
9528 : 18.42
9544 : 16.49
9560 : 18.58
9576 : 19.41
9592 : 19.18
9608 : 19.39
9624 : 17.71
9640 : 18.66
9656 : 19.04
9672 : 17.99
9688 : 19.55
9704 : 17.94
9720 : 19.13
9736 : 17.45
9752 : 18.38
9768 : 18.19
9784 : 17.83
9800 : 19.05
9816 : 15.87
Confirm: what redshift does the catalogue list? 0.00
